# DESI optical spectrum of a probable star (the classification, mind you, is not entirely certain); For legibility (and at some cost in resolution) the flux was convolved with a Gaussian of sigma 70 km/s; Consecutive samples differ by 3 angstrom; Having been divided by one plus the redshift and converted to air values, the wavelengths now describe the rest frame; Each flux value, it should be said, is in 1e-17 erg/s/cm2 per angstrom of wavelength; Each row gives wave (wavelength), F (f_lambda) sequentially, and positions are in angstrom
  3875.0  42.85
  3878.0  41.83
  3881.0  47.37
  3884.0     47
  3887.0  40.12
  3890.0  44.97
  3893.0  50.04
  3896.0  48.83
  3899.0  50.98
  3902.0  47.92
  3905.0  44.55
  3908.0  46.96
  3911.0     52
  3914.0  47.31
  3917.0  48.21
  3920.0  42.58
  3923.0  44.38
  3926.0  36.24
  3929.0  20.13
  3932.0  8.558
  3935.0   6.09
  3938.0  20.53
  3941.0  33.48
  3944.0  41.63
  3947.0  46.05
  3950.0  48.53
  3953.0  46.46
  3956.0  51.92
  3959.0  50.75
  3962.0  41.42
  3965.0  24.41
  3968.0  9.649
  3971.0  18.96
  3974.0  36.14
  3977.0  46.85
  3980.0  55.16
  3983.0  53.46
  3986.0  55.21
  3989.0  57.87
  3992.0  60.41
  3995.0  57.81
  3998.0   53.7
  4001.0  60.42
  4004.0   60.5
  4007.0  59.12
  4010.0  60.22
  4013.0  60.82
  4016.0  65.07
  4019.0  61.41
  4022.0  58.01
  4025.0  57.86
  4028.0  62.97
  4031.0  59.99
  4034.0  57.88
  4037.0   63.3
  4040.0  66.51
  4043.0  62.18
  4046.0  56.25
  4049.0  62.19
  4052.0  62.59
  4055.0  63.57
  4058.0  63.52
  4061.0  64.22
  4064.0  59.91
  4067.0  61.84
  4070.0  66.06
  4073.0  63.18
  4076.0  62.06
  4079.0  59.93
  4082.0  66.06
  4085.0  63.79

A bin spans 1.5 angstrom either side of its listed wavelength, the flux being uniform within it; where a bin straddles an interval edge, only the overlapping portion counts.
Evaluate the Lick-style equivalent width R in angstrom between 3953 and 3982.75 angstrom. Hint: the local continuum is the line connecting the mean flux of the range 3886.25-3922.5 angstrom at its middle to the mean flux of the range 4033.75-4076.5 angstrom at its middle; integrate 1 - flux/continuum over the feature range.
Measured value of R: 8.4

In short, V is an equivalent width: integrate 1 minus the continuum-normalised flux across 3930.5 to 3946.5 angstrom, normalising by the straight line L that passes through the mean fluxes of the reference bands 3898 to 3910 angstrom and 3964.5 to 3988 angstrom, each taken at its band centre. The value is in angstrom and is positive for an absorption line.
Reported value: 7.21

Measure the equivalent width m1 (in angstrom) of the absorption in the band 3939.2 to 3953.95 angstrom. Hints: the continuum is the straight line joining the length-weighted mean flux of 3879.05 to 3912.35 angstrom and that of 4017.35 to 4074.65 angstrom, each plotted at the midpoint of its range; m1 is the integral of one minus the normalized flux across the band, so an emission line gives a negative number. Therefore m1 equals 2.7 angstrom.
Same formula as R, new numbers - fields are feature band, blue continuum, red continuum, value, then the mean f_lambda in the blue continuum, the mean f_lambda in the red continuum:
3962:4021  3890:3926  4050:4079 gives 5.9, 47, 62.8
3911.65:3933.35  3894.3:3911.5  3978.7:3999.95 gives 6.0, 48.4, 56.3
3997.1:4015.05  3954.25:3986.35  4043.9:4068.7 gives -3.8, 39.9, 61.8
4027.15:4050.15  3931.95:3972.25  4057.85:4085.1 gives -2.8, 33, 63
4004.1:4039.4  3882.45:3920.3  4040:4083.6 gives -1.2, 47.2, 62.5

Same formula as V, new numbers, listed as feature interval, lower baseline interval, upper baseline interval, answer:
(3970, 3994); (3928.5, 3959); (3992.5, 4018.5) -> 0.7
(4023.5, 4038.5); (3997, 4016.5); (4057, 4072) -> 0.2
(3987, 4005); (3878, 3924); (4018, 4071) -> -0.5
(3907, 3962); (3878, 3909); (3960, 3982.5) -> 2.2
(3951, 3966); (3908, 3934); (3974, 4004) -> 1.0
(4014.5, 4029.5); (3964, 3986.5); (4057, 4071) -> -3.1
